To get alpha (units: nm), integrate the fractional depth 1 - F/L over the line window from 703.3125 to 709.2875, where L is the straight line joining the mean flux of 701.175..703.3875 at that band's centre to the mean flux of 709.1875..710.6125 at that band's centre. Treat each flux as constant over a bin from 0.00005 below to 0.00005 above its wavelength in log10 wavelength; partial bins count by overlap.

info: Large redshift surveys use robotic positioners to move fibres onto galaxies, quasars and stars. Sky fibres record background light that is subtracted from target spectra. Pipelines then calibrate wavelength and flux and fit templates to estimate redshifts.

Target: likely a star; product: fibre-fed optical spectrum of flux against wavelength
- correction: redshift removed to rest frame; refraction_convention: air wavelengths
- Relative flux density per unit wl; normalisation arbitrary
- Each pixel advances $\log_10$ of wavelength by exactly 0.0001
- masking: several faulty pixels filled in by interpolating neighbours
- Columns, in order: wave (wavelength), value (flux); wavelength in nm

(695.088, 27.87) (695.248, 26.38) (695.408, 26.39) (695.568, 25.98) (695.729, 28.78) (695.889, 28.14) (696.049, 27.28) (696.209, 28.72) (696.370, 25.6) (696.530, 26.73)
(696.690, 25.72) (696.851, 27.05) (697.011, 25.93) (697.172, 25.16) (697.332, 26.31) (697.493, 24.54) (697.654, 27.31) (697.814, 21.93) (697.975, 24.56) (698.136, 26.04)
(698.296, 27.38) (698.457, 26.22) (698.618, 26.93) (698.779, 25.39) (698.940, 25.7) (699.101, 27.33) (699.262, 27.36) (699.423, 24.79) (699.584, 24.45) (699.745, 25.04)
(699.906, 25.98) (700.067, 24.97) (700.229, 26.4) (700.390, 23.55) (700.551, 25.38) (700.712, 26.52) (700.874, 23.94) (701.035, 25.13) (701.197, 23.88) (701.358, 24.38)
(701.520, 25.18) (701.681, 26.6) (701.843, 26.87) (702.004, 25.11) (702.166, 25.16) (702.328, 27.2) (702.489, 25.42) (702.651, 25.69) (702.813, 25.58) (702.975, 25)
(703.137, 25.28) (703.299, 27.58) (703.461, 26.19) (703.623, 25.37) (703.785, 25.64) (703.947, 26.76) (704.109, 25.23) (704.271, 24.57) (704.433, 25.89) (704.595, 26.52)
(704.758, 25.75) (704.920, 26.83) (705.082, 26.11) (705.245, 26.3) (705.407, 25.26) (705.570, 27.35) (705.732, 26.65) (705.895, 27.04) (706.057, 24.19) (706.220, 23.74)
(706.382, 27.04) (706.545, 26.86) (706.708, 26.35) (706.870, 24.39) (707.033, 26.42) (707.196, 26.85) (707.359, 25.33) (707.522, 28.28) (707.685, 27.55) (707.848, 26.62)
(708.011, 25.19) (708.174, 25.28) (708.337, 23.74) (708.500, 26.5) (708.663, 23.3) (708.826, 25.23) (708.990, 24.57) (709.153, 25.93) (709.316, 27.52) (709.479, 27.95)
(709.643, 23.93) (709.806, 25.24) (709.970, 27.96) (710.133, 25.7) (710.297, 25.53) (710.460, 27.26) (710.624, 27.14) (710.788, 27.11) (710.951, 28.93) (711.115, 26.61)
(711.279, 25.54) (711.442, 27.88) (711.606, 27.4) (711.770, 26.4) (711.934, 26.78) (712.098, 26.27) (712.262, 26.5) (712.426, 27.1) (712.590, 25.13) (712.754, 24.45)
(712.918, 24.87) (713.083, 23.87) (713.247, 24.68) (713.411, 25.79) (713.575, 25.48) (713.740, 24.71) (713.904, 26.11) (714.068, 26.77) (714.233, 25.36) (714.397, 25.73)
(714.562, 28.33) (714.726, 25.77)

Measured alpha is 0.04 nm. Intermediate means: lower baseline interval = 25.7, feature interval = 25.9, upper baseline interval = 26.4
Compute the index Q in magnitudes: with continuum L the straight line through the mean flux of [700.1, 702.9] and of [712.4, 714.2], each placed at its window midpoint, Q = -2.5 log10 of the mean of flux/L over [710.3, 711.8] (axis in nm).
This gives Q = -0.073 mag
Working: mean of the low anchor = 25.4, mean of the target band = 27.1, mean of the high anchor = 25.3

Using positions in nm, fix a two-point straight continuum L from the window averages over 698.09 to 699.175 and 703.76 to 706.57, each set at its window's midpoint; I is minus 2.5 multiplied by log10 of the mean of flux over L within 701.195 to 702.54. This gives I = 0.02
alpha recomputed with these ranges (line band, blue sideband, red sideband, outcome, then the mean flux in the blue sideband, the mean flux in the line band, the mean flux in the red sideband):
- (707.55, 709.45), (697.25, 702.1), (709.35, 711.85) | 0.05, 25.5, 25.7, 26.7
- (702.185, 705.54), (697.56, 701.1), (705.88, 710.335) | -0.03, 25.6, 25.9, 25.9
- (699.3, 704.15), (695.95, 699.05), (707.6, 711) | 0.11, 26.1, 25.5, 26.1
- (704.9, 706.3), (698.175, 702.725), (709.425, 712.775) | 0.01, 25.6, 25.9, 26.5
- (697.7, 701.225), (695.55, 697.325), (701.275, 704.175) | 0.12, 26.8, 25.4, 25.8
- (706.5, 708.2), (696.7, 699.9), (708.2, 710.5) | -0.04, 25.8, 26.3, 25.7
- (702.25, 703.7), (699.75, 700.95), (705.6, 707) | -0.02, 25.2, 25.9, 25.9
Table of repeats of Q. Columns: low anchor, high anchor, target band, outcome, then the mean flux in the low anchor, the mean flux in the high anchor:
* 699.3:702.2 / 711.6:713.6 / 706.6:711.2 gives -0.026 mag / 25.2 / 25.7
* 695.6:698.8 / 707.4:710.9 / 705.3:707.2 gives 0.006 mag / 26.3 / 26.1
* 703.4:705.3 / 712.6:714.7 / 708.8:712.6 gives -0.037 mag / 25.9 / 25.5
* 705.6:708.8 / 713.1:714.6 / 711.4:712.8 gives -0.028 mag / 25.9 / 25.7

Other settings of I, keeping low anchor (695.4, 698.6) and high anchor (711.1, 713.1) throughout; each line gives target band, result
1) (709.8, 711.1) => -0.03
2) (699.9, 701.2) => 0.05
